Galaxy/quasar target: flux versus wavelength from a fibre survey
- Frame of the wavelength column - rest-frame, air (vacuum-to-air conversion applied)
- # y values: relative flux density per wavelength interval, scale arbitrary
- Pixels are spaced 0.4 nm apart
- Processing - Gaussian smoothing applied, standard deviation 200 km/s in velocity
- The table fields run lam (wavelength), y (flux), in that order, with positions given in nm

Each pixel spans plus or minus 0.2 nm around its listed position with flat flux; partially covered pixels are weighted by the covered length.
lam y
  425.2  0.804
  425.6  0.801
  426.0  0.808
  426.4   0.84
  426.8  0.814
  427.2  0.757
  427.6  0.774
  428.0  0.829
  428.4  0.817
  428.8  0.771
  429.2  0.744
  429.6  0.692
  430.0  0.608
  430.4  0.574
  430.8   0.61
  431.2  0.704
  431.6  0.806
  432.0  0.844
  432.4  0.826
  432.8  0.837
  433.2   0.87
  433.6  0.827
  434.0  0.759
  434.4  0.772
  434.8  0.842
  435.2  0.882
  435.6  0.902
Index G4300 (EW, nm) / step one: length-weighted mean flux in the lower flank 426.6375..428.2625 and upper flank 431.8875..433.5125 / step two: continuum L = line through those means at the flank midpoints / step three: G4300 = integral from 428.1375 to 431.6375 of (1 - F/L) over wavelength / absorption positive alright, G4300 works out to 0.50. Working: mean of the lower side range 0.794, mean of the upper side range 0.843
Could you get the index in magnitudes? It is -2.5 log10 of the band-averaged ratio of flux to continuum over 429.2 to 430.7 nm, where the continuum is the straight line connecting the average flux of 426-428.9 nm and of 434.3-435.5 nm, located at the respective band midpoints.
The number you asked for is 0.26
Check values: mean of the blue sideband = 0.802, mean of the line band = 0.64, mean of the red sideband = 0.843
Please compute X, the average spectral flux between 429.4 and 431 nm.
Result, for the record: 0.621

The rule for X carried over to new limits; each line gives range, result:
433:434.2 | 0.819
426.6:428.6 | 0.798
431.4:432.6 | 0.825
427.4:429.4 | 0.787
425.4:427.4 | 0.804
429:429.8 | 0.718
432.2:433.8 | 0.84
